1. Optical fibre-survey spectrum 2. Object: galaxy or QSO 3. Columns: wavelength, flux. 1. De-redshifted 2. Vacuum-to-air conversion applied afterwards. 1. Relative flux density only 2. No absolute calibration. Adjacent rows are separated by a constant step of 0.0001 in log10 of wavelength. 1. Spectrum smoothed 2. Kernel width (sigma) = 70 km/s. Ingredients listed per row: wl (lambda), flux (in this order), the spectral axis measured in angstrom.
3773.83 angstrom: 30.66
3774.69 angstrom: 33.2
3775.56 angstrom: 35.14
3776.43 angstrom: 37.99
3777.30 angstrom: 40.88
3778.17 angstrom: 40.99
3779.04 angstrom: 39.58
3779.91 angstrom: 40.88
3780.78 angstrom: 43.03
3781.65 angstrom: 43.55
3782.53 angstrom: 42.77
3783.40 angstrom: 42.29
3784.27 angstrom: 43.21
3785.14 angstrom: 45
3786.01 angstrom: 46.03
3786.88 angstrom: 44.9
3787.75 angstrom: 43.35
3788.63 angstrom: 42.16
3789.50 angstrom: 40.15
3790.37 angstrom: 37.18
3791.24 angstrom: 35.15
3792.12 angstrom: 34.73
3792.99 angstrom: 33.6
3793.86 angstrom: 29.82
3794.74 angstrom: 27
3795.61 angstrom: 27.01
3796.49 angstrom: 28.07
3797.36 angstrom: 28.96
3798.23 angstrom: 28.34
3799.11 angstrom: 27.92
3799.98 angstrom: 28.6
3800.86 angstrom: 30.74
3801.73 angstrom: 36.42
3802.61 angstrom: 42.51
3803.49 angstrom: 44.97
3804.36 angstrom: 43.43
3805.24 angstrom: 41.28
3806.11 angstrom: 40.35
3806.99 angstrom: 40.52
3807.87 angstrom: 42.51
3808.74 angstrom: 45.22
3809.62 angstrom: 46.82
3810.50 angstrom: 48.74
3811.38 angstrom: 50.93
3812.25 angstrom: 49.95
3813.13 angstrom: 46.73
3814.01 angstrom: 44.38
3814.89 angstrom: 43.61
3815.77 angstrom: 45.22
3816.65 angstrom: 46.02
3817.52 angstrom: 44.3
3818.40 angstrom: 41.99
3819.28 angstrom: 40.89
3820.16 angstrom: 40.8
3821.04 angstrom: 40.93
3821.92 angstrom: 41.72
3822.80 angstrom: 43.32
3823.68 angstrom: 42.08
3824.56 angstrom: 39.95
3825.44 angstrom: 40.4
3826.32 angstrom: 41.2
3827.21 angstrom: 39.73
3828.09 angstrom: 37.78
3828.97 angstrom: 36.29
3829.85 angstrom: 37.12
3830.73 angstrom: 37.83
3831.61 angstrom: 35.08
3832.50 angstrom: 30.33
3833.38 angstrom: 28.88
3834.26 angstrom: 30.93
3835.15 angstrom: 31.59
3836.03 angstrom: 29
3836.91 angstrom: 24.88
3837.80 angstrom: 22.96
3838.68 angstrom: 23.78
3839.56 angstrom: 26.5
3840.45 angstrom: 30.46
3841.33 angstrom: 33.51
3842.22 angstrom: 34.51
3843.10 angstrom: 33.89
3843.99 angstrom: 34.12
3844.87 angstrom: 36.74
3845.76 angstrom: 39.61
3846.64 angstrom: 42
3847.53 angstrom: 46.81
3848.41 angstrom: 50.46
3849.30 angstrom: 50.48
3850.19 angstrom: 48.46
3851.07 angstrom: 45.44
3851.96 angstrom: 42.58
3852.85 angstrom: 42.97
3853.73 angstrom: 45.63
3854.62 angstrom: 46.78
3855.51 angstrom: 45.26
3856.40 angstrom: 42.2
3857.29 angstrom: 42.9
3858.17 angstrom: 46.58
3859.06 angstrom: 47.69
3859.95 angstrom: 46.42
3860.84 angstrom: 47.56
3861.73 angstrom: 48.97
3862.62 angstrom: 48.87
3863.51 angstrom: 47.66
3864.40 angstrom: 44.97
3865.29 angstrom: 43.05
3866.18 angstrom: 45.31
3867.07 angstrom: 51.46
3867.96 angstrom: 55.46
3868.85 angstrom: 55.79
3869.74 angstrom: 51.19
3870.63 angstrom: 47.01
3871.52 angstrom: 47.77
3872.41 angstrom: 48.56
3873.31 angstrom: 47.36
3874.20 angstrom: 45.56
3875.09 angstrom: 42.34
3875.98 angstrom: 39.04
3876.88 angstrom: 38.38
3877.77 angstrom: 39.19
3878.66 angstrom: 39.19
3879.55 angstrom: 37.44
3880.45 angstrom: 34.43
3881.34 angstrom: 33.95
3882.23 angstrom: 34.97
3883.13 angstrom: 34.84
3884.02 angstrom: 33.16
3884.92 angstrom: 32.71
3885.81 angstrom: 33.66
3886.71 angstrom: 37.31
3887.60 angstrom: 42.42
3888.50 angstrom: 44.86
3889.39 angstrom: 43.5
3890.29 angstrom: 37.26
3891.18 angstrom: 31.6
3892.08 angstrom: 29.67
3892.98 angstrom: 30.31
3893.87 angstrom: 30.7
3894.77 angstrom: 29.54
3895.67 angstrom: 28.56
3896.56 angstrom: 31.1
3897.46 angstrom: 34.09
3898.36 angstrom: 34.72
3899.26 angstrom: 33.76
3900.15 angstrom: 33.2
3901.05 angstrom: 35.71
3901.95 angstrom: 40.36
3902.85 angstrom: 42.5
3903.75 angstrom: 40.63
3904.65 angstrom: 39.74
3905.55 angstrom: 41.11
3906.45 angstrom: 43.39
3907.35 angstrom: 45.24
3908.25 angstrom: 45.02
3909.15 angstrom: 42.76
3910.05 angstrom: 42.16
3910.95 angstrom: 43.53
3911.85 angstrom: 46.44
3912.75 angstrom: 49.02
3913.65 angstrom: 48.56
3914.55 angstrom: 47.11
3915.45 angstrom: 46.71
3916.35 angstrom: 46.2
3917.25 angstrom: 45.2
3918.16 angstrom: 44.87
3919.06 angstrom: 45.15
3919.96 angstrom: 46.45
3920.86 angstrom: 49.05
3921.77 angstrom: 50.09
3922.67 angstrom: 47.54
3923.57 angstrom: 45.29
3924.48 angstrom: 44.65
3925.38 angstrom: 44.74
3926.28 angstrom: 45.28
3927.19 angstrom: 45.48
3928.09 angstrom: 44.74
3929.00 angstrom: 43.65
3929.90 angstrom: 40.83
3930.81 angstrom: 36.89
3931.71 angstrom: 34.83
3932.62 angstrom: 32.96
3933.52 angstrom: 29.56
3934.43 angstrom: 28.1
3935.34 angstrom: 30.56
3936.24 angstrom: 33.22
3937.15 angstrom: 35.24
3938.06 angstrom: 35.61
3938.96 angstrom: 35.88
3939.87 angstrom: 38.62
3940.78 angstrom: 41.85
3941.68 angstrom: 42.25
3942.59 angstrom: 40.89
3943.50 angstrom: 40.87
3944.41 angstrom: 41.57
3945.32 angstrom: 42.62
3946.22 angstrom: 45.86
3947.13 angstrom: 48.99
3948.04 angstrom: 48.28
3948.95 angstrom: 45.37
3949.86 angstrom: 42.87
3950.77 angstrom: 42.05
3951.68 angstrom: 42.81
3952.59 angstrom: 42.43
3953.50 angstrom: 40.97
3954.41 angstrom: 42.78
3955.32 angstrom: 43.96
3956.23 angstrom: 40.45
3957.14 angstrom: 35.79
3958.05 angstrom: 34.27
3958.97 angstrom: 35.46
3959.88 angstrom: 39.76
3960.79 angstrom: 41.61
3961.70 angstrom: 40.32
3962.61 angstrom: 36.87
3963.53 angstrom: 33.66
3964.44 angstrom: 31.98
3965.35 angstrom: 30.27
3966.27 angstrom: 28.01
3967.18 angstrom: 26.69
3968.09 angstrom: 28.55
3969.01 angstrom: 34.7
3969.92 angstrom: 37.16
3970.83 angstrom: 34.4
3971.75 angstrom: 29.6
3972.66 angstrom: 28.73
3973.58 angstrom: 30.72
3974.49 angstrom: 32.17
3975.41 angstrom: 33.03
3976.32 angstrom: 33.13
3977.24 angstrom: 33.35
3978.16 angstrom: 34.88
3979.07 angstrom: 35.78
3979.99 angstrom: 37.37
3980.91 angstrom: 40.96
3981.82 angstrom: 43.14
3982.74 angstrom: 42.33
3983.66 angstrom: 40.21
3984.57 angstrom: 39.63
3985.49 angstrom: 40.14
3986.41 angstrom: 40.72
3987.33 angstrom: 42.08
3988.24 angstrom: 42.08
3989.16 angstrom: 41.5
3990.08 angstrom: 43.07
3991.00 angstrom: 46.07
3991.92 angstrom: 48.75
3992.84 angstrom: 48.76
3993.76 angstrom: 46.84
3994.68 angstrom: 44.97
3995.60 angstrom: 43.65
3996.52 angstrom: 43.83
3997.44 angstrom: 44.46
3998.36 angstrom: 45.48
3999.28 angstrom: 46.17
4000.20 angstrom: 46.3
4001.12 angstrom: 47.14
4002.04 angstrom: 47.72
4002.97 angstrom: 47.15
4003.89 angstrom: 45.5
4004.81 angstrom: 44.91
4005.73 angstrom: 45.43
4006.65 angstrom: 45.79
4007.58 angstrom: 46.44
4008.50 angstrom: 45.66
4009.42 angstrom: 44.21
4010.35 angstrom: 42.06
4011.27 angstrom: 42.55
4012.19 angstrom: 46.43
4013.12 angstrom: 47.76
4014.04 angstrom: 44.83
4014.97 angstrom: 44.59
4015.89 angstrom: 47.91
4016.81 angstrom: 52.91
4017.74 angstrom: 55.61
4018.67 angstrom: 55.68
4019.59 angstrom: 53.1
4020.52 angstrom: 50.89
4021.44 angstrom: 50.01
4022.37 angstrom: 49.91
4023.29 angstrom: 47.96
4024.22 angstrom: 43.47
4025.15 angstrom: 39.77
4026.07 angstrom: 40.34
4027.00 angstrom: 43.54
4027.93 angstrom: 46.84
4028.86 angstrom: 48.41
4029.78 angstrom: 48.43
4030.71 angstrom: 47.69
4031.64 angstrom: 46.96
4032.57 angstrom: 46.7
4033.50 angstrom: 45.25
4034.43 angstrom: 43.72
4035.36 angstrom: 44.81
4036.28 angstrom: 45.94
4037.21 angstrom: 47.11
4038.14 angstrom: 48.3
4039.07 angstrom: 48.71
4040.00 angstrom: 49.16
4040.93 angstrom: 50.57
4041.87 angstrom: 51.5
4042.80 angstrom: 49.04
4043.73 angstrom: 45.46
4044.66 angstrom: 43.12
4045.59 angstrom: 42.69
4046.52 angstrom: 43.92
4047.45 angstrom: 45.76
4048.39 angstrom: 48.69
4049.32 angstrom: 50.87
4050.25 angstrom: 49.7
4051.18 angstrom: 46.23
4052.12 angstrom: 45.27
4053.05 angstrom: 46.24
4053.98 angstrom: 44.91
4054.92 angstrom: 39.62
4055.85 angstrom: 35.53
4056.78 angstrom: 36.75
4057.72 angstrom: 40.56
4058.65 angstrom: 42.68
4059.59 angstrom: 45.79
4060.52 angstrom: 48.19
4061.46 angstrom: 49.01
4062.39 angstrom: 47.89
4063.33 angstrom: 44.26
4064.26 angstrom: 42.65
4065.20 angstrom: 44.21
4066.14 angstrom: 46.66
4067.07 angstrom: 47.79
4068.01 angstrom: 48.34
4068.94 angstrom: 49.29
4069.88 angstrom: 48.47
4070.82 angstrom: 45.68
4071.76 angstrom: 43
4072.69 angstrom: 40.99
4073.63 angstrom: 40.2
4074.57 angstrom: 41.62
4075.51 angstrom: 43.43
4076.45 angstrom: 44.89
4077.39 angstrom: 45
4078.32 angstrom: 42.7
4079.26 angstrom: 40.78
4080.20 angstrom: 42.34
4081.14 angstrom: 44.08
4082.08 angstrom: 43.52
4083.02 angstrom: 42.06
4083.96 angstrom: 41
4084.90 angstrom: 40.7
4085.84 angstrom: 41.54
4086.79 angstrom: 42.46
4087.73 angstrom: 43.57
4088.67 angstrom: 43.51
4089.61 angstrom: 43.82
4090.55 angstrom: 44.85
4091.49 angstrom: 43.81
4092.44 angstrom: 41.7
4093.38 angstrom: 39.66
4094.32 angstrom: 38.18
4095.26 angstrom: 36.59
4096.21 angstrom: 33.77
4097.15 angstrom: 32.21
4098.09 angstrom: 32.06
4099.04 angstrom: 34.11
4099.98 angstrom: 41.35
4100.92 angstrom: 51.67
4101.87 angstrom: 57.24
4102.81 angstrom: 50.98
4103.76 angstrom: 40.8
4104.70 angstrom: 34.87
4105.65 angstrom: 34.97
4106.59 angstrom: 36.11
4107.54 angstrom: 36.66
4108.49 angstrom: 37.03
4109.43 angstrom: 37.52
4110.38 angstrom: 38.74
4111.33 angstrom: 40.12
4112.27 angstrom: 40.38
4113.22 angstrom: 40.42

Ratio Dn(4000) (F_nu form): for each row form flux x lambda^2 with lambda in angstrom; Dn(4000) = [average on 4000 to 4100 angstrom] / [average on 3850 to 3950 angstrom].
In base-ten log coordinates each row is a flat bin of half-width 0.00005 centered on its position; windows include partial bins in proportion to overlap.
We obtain 1.2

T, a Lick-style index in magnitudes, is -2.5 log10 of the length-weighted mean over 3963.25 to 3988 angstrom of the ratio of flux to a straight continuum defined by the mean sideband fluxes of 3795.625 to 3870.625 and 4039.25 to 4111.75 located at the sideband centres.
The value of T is 0.20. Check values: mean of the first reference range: 40.7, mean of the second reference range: 43.2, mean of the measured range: 35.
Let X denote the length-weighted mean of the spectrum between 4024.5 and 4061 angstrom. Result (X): 45.5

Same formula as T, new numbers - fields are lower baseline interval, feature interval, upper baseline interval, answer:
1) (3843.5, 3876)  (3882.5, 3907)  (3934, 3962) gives 0.21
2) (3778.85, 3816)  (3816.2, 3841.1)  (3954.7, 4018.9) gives 0.11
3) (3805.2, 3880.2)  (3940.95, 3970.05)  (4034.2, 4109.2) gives 0.09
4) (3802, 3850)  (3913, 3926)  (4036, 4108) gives -0.14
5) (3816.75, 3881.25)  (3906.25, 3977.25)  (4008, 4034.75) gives 0.11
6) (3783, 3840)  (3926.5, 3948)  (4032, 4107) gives 0.05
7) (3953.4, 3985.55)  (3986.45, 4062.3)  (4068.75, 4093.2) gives -0.17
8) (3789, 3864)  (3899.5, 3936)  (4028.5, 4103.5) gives -0.03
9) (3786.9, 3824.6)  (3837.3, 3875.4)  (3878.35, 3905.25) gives -0.17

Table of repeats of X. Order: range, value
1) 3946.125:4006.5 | 40.1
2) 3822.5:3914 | 39.8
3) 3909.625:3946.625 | 42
